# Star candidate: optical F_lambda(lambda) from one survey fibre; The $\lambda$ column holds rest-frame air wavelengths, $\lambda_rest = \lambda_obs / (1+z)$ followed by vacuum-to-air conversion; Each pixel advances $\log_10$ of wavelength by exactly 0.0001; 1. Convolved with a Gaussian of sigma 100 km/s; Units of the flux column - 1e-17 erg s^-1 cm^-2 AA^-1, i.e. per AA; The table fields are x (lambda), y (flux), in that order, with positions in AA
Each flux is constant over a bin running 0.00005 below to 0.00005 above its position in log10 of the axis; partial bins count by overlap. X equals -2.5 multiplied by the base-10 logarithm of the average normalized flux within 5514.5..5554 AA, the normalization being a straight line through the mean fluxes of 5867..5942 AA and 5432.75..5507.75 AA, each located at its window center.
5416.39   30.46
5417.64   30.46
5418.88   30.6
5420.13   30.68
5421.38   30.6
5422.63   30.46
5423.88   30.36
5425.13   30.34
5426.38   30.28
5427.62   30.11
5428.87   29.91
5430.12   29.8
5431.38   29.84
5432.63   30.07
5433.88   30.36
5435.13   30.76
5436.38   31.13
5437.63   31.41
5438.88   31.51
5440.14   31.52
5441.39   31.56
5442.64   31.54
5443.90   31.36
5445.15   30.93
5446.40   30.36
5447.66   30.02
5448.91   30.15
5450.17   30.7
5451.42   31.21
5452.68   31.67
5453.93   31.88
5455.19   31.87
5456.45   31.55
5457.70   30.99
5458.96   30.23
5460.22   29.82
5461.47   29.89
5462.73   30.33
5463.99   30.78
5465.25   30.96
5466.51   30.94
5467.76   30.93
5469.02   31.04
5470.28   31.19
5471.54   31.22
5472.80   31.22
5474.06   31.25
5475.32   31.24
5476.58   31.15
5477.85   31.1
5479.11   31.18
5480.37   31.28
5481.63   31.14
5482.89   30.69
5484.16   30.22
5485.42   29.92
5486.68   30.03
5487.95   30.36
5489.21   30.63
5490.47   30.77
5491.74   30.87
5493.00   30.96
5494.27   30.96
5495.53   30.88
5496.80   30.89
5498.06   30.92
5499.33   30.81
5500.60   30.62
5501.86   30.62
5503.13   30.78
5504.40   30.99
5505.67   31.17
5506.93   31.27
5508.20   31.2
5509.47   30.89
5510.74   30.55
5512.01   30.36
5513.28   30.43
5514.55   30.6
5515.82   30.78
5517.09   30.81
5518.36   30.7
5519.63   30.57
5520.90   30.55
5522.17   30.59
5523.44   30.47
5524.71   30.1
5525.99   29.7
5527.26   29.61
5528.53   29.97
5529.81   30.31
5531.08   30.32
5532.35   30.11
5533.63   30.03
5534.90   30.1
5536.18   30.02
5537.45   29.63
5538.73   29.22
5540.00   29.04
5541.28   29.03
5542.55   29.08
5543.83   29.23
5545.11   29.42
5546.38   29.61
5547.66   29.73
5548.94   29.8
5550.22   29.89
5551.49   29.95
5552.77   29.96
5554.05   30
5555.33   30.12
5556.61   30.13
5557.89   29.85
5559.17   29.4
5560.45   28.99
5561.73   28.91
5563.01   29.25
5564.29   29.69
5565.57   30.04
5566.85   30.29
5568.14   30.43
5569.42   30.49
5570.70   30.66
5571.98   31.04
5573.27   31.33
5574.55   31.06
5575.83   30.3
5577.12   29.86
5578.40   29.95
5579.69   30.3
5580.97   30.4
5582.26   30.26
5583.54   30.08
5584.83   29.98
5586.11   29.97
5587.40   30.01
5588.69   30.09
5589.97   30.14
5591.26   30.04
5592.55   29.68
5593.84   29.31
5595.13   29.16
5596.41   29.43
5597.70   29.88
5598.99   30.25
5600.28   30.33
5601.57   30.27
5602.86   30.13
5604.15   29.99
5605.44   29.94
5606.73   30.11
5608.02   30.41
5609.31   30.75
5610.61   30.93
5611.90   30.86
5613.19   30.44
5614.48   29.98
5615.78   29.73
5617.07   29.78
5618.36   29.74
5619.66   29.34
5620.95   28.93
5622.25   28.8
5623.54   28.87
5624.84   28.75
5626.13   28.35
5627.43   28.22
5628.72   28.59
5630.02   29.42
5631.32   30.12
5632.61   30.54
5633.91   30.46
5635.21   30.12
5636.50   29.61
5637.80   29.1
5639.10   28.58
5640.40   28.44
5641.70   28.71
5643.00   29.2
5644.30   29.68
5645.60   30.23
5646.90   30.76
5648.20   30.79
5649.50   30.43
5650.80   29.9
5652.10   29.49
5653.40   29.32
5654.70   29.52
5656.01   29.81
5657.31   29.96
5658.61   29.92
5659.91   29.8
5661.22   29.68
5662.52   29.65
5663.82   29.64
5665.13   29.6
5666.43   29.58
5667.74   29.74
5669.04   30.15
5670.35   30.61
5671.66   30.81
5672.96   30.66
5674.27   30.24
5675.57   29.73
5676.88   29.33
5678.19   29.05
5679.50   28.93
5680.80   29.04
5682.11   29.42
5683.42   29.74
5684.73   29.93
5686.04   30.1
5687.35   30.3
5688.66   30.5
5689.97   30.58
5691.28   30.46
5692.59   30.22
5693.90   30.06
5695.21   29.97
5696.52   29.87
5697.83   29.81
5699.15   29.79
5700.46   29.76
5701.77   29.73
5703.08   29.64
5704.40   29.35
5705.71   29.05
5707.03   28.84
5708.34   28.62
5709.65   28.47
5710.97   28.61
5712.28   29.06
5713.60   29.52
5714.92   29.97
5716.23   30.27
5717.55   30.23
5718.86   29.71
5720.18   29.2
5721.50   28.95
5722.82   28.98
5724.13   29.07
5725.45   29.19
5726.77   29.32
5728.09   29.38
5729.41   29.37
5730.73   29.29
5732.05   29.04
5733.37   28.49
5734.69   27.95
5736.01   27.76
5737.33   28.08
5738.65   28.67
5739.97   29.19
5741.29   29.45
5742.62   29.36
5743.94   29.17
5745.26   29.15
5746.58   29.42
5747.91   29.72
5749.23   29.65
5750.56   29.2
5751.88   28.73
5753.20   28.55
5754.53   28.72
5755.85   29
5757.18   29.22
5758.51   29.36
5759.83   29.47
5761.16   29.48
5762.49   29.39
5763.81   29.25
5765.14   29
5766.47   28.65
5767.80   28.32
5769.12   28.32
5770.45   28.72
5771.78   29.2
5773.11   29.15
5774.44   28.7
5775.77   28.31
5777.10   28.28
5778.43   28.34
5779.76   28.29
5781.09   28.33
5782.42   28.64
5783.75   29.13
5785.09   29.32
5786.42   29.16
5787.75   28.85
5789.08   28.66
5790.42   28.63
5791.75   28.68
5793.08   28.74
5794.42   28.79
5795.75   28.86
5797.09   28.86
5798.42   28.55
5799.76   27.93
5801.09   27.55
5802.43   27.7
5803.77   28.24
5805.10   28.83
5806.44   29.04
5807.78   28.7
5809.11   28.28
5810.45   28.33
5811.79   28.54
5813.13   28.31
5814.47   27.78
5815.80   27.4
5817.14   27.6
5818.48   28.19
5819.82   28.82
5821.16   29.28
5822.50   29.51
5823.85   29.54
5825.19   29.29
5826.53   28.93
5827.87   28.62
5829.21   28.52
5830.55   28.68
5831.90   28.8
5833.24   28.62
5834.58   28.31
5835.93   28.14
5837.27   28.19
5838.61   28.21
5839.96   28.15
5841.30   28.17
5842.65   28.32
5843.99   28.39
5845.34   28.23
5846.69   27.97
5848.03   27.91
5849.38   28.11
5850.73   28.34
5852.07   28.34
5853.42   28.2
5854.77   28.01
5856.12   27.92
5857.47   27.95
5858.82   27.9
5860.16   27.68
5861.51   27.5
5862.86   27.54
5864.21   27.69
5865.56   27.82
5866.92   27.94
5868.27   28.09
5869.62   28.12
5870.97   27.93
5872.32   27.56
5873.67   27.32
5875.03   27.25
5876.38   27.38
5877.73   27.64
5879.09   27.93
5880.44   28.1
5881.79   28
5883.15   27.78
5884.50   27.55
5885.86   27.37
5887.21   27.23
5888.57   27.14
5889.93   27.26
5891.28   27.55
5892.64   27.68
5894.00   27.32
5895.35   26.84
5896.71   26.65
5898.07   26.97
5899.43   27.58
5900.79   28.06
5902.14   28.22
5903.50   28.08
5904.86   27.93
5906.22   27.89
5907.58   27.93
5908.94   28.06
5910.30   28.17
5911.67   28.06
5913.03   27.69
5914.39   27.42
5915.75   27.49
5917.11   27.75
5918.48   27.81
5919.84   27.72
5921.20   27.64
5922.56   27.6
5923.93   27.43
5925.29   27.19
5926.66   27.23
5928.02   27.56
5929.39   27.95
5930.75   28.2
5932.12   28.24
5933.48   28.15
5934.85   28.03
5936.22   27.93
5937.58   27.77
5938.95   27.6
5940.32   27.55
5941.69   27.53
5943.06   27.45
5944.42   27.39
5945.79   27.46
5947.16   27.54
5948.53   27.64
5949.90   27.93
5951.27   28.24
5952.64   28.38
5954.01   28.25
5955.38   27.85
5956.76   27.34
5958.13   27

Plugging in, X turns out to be 0.02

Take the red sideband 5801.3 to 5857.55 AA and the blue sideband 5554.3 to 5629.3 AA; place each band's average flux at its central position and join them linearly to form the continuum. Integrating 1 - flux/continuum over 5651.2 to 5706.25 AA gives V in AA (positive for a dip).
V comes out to -0.90 AA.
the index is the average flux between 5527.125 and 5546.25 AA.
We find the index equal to 29.7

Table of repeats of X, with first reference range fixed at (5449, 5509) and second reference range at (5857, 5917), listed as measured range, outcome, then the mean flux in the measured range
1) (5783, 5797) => -0.02 mag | 28.9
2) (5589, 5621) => 0.00 mag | 30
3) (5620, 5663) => 0.00 mag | 29.5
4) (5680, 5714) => -0.02 mag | 29.6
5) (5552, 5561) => 0.02 mag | 29.8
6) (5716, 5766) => -0.01 mag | 29.1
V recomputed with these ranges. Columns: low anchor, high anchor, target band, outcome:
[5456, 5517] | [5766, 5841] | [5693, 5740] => -0.09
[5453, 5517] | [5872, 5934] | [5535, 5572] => 0.71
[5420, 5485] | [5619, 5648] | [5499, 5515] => -0.22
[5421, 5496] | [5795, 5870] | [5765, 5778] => 0.03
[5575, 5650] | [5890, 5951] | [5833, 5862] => 0.07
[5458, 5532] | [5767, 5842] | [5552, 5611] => 0.03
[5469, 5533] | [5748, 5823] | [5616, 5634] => 0.34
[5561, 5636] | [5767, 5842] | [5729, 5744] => 0.11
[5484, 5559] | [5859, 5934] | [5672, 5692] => -0.50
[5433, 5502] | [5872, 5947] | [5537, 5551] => 0.42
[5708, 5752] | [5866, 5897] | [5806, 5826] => -0.24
